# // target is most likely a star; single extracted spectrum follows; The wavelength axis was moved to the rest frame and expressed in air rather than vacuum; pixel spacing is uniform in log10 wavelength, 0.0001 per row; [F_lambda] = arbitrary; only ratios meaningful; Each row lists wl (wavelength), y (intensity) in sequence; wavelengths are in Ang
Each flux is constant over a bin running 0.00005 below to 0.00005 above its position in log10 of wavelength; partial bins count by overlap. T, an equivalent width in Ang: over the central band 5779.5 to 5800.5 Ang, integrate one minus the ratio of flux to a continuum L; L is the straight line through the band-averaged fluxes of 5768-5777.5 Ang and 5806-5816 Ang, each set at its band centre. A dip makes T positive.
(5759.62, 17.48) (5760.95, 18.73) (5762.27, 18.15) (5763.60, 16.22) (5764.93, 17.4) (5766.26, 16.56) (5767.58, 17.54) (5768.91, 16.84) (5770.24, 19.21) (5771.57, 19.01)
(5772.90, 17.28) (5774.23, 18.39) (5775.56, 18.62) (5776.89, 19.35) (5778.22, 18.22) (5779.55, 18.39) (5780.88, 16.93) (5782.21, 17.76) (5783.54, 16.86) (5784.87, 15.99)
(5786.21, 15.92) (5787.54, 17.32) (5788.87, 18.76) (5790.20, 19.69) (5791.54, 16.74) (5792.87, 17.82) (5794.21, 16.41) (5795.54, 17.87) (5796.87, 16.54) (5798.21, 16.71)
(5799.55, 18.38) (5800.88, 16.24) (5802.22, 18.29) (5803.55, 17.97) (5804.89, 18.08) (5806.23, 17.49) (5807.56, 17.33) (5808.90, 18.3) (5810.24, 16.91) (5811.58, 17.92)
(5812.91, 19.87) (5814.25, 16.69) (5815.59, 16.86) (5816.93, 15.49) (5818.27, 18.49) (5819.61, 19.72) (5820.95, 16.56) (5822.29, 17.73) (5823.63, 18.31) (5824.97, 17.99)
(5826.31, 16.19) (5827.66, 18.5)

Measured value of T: 0.8 Ang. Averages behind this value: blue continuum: 18.3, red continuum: 17.7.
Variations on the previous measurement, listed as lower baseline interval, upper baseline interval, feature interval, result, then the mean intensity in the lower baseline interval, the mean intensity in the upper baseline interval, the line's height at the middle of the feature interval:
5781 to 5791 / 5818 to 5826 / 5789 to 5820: 0.2 Ang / 17.4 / 18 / 17.7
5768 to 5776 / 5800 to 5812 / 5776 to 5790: 0.3 Ang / 18.2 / 17.6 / 18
